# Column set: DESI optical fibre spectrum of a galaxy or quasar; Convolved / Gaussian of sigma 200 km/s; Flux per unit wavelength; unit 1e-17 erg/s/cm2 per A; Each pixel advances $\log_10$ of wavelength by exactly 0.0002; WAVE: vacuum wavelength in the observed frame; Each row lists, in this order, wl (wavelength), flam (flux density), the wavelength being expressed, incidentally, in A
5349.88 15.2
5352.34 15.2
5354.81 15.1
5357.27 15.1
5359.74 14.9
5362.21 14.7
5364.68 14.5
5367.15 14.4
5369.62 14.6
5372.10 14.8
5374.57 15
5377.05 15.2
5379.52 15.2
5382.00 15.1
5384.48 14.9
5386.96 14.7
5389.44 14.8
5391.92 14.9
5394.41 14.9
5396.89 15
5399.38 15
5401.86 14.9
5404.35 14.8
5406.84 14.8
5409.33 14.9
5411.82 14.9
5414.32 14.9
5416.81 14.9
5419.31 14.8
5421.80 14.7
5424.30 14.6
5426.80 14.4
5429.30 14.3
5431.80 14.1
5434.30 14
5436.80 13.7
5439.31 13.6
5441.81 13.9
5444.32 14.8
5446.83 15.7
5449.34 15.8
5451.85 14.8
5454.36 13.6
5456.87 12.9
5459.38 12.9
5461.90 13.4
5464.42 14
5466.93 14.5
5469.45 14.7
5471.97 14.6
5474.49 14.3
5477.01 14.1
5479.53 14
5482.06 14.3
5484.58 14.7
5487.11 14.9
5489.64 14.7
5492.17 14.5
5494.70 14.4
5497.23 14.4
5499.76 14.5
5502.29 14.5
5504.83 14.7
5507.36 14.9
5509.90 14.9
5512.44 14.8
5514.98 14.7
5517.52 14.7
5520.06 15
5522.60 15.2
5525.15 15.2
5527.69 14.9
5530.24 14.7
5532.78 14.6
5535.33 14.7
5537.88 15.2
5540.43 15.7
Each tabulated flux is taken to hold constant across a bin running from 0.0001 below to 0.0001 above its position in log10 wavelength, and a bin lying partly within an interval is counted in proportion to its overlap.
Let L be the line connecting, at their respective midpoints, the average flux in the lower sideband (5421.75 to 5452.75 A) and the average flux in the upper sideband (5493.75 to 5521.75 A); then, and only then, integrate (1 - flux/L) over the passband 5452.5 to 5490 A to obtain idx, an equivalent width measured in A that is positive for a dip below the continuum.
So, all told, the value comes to 1.2 A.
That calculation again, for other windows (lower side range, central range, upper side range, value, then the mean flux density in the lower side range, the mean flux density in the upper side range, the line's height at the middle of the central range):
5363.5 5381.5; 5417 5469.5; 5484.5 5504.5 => 1.5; 14.8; 14.6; 14.7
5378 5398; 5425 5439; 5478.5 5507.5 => 0.7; 14.9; 14.5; 14.8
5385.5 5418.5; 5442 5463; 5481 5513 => 0.7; 14.9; 14.6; 14.7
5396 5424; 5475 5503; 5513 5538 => 0.8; 14.9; 14.9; 14.9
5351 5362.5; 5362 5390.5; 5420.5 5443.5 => -0.1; 15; 14.2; 14.8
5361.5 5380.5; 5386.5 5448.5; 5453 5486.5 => -0.9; 14.8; 14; 14.4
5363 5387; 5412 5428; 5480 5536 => 0.1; 14.8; 14.7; 14.8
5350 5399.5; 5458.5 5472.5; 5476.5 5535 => 0.7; 14.9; 14.7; 14.7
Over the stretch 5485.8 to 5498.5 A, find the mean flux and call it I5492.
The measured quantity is 14.6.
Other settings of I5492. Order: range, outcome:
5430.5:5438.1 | 13.9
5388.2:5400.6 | 14.9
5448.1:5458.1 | 14.3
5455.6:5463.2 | 13.1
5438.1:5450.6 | 14.8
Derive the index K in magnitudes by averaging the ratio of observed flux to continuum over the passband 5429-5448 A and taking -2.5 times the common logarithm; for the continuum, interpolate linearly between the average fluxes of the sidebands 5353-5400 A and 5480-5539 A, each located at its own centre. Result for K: 0.04 mag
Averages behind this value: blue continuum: 14.9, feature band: 14.3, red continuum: 14.7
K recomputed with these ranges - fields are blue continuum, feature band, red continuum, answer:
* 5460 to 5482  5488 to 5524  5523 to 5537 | -0.010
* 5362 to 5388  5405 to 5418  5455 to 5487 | -0.025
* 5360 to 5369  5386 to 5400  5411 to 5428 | -0.016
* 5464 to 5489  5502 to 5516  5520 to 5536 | -0.002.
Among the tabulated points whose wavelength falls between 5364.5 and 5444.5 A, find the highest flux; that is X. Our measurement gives 15.2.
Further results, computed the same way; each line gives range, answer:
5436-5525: 15.8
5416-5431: 14.9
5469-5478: 14.7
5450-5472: 14.8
